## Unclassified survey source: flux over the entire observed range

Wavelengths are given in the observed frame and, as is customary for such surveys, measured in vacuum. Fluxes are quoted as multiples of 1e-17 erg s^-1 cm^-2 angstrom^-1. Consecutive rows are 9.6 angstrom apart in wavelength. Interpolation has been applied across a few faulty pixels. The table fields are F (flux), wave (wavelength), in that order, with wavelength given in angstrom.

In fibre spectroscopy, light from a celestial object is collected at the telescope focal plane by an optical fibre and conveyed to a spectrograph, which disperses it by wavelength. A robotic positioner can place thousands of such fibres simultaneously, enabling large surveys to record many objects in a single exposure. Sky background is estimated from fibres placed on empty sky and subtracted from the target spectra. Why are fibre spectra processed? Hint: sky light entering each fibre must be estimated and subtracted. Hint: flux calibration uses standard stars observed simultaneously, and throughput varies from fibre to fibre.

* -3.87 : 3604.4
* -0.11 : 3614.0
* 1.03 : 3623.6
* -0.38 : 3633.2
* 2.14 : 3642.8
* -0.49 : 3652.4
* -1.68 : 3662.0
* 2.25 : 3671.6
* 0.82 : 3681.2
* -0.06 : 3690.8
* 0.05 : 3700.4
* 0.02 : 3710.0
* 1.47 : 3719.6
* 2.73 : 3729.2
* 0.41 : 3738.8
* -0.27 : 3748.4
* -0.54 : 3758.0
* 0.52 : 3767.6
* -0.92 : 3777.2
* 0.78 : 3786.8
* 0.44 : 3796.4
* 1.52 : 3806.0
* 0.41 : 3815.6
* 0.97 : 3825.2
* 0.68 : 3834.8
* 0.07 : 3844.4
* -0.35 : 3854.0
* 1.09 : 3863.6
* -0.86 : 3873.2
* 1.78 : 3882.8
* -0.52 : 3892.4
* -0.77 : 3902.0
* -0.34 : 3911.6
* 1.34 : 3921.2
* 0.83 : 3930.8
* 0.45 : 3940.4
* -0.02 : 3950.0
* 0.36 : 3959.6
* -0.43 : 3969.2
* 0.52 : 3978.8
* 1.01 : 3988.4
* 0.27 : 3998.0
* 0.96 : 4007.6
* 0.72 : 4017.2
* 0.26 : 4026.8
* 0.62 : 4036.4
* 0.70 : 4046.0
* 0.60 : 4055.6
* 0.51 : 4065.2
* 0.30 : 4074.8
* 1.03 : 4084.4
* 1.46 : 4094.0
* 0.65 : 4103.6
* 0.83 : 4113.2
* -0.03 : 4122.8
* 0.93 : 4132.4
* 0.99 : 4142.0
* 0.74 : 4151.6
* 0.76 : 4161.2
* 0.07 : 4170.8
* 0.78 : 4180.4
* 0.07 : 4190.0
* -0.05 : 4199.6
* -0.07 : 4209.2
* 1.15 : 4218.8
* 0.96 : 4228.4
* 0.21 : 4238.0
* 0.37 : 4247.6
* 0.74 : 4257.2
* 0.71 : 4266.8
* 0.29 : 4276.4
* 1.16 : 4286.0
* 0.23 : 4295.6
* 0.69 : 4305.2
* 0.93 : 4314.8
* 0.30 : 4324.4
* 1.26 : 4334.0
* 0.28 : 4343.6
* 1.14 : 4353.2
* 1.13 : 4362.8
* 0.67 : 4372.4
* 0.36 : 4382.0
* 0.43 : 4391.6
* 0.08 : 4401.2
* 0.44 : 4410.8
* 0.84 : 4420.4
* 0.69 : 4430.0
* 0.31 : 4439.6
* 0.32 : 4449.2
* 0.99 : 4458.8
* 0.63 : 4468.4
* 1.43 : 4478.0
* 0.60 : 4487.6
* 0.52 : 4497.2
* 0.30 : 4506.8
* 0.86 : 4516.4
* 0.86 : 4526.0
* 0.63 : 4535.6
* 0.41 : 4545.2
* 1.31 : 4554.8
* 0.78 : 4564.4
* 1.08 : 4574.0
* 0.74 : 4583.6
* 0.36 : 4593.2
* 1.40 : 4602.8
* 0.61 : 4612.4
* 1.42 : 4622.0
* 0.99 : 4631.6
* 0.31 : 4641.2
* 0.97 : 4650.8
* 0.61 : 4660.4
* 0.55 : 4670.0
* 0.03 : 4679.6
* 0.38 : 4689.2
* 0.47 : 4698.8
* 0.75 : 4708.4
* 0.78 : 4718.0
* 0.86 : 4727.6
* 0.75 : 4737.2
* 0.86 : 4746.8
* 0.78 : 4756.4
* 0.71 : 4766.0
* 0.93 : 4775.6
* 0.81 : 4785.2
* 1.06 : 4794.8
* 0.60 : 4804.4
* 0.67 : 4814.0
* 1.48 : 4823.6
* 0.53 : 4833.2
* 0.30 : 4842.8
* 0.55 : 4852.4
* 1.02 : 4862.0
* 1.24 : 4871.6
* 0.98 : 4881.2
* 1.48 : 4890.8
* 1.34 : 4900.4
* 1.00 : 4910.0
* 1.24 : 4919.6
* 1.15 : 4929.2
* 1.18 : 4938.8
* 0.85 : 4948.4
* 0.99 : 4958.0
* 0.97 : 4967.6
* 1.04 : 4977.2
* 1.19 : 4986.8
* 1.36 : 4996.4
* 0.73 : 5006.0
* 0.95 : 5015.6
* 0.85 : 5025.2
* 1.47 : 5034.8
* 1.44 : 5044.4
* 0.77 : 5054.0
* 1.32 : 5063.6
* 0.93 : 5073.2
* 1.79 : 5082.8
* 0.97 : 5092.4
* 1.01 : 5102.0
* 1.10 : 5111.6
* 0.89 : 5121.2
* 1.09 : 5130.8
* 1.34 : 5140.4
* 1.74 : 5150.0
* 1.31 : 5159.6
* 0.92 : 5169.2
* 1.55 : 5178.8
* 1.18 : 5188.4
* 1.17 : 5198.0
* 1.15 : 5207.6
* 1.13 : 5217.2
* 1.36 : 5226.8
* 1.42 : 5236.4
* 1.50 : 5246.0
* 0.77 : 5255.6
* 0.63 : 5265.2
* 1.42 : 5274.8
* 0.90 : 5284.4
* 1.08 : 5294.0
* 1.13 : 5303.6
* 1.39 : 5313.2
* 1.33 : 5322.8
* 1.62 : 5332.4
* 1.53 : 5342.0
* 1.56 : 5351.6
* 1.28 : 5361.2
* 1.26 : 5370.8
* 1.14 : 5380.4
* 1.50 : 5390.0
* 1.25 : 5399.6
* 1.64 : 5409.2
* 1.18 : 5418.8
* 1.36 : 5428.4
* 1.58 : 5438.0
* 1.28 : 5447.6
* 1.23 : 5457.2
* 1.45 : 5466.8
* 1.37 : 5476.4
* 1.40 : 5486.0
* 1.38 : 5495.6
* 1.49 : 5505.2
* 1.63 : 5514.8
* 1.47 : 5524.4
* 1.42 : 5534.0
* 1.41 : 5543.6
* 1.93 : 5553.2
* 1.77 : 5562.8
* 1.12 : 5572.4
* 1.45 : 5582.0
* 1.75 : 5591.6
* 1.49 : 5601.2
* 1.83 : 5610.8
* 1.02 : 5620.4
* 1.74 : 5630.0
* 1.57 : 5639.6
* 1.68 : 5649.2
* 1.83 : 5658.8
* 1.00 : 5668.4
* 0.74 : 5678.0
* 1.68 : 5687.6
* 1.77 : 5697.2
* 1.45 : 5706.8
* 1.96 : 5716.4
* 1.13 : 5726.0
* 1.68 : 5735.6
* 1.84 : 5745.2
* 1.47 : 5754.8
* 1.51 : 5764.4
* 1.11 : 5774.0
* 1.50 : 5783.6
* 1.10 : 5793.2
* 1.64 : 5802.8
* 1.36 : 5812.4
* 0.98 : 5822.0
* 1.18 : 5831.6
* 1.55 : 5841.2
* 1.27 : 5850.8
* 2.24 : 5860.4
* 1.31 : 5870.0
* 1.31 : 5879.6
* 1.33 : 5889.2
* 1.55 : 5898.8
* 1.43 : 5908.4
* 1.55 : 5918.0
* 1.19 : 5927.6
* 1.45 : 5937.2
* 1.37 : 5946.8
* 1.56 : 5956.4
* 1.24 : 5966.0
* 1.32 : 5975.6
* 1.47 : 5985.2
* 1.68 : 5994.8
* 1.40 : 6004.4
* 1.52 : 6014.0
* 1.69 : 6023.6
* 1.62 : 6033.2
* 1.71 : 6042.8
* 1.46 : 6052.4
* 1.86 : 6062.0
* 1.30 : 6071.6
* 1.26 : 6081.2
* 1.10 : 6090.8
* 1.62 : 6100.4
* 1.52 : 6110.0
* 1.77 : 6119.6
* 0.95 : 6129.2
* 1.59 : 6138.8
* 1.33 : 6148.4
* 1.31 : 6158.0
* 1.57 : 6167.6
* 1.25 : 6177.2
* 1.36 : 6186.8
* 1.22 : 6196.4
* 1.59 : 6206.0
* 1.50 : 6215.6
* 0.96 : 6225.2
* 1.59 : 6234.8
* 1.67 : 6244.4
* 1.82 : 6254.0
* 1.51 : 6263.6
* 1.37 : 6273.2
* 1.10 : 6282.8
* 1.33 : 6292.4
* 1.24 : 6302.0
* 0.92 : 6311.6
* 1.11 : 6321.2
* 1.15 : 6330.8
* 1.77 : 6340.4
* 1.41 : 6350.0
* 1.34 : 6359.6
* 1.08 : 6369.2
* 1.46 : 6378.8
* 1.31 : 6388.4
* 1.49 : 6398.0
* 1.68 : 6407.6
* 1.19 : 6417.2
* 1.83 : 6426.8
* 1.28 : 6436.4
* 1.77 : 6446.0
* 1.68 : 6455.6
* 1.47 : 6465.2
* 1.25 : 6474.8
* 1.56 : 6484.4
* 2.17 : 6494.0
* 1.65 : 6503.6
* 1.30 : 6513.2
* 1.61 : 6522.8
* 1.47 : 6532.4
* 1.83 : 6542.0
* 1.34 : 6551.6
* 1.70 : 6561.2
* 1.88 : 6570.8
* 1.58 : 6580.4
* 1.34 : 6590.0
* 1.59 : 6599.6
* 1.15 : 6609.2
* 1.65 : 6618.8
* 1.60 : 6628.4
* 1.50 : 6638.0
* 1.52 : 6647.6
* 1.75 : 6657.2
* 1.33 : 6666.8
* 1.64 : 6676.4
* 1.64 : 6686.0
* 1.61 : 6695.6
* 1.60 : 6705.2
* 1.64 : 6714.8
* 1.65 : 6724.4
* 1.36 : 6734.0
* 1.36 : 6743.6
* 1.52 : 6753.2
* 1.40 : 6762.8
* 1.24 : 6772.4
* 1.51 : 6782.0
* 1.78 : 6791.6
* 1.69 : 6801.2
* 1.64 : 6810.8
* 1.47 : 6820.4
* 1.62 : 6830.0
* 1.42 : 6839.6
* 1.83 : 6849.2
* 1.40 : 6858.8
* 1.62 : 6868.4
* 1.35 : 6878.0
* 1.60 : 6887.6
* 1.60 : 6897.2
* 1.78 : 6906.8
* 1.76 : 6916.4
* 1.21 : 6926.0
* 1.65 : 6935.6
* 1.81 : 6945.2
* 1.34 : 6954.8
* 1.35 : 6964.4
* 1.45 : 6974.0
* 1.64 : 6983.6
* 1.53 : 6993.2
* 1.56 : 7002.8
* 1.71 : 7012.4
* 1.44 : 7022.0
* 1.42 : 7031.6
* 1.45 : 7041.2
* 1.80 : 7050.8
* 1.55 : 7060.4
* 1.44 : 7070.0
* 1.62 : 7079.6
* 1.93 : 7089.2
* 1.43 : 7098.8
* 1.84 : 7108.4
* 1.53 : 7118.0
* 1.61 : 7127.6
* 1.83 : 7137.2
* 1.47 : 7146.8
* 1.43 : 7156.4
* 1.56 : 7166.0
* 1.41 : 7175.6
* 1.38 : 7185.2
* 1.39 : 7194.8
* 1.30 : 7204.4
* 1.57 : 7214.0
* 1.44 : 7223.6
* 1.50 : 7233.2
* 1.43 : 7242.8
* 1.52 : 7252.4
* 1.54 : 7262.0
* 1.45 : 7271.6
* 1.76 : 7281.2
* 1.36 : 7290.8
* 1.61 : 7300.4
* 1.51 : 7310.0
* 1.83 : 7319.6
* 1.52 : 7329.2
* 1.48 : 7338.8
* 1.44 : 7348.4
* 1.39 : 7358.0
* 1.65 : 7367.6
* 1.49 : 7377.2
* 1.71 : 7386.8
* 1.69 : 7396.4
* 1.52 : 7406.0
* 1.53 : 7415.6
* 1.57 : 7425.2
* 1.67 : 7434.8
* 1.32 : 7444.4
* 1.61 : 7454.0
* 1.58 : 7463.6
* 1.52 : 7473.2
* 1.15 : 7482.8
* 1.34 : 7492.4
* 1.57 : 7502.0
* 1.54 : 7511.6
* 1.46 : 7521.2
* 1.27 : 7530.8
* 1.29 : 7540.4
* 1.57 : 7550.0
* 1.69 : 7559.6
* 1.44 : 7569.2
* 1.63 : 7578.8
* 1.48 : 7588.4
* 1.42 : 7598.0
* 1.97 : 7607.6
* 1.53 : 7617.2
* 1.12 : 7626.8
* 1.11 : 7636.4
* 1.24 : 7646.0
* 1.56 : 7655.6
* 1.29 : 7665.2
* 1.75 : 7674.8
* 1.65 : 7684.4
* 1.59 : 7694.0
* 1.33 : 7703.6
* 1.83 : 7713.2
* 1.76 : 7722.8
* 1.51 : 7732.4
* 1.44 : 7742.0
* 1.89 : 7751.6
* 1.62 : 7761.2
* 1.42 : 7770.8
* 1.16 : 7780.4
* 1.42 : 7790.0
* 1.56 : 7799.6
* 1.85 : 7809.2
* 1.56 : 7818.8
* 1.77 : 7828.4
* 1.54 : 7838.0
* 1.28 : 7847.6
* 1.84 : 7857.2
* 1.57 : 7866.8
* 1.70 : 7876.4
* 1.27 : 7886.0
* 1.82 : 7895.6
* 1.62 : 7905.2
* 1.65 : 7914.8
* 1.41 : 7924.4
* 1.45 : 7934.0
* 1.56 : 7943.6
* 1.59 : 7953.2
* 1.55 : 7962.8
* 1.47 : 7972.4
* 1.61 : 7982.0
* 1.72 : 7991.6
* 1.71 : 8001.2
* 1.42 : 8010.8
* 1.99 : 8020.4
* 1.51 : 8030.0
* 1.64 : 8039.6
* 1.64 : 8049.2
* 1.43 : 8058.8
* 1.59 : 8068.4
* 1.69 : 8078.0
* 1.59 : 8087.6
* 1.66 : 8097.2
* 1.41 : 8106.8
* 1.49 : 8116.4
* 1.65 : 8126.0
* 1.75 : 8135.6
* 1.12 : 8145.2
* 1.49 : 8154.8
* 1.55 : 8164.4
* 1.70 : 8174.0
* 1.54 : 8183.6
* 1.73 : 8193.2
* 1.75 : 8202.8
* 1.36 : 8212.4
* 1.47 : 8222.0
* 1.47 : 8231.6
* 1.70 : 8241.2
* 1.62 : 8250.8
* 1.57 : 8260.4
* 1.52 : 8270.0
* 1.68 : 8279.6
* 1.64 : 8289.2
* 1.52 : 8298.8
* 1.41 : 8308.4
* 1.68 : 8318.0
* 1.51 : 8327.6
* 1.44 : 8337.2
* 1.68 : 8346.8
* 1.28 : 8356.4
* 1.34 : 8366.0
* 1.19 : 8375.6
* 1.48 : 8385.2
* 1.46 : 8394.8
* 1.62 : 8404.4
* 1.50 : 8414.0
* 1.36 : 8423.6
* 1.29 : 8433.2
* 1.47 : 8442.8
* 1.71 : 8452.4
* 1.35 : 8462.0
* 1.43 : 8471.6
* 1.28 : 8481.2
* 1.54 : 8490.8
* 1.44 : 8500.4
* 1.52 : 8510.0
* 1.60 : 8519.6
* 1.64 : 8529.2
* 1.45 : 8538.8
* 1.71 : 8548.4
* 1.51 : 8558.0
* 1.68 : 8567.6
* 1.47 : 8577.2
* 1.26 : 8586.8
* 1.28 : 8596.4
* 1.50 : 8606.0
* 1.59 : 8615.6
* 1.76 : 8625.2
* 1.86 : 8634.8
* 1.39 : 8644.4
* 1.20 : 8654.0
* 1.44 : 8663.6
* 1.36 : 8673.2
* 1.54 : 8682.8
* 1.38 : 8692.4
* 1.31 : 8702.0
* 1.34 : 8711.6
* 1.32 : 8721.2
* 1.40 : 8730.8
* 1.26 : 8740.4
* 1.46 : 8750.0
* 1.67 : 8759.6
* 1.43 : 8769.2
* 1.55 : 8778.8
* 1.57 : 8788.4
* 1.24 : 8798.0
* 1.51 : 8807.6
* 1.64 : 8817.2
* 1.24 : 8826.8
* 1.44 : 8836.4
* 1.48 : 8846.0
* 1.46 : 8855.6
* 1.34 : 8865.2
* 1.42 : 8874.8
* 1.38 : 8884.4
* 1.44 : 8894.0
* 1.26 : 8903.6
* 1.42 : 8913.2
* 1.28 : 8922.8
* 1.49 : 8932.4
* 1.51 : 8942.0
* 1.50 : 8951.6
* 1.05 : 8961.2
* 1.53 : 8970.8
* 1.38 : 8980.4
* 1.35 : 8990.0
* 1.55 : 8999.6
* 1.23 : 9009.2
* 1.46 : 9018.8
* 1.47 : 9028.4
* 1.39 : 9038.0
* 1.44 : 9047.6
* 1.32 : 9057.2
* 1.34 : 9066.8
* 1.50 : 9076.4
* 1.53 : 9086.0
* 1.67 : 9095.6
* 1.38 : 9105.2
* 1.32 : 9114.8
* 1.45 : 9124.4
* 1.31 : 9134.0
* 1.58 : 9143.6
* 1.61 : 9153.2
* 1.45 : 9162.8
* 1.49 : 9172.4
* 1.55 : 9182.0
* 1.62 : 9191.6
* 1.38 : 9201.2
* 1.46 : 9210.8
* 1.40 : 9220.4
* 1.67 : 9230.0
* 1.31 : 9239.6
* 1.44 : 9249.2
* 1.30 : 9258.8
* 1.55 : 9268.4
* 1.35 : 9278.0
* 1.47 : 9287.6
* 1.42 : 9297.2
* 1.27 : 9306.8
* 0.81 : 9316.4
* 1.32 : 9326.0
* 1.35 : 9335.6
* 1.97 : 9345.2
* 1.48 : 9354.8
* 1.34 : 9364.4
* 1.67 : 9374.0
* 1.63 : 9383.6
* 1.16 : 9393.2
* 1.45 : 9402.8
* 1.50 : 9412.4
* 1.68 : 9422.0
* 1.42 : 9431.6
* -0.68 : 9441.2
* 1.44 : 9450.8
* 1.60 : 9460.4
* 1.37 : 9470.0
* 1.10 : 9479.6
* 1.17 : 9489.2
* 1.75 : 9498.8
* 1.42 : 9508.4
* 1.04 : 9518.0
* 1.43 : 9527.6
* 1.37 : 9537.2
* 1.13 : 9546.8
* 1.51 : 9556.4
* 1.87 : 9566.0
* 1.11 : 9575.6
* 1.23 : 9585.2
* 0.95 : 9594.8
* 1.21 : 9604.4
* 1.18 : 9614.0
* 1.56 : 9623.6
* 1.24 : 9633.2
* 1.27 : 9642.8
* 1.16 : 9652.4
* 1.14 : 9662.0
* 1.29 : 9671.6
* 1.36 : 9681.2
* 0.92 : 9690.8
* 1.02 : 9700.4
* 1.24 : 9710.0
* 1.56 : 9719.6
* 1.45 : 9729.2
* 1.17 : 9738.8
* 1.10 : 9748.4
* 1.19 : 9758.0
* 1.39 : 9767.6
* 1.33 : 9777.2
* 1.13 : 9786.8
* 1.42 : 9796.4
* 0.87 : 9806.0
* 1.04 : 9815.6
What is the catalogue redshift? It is 0.22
